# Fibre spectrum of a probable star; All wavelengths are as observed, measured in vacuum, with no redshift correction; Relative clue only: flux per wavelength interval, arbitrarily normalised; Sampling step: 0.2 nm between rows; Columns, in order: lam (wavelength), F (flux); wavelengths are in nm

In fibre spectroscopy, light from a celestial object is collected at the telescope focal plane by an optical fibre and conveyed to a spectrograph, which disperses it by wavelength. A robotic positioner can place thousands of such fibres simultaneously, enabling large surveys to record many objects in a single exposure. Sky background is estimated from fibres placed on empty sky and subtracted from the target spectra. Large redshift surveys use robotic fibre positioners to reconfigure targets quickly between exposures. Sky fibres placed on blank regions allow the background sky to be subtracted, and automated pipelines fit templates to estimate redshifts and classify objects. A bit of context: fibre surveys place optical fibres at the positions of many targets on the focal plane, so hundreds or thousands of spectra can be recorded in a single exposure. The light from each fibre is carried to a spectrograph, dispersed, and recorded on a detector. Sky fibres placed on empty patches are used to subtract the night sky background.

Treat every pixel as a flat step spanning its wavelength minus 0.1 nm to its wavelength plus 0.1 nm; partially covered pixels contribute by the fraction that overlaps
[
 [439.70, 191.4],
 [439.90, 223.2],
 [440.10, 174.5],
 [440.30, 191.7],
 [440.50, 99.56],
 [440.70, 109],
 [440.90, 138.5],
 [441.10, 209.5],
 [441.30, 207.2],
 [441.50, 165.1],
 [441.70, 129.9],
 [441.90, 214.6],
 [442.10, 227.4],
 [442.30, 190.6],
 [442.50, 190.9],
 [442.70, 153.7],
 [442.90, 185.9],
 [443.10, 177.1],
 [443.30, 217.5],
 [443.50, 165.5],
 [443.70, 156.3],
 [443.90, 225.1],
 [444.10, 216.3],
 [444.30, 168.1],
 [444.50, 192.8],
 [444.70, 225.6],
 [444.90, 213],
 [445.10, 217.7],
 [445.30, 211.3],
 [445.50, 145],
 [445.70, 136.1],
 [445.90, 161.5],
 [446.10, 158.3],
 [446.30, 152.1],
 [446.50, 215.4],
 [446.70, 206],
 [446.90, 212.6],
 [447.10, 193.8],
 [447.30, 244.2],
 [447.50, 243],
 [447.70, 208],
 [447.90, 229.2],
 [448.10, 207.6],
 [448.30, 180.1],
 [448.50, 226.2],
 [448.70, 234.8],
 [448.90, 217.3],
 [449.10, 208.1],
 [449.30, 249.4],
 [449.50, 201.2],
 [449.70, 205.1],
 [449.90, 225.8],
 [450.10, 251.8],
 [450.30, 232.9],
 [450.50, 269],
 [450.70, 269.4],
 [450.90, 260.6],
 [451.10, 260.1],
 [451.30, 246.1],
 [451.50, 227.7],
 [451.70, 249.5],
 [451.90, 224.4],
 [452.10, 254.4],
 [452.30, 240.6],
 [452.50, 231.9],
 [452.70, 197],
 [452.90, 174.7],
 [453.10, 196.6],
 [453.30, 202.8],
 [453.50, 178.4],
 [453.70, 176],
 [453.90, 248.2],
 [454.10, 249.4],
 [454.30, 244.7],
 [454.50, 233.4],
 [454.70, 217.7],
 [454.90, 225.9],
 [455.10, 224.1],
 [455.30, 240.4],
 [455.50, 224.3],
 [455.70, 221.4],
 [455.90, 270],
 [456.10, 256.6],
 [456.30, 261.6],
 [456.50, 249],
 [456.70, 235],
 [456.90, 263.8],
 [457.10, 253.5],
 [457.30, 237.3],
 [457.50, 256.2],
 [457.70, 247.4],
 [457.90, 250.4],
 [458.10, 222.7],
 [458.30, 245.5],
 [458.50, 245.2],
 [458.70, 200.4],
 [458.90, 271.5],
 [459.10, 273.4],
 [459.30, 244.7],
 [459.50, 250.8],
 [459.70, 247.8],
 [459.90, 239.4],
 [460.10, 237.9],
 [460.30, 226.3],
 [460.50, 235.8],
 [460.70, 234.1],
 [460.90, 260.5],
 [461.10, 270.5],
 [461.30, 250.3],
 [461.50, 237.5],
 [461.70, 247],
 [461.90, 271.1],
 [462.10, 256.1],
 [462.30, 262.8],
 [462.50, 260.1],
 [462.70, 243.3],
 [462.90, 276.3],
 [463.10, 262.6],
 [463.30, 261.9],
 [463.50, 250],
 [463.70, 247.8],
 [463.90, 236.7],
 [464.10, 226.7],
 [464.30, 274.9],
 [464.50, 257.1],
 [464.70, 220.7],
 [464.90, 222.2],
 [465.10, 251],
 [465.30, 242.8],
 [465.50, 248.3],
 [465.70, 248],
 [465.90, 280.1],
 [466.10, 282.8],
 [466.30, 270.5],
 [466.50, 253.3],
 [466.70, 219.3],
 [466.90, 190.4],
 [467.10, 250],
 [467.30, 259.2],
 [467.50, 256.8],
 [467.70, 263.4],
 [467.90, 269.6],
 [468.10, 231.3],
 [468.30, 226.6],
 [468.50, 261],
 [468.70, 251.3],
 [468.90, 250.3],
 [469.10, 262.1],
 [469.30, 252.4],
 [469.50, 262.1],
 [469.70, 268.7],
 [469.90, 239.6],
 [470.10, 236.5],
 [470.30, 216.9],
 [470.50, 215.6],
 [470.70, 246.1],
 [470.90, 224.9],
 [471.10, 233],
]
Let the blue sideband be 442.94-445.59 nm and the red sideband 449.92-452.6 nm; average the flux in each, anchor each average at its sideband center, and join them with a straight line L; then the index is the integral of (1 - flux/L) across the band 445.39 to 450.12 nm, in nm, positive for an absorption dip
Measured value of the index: 0.37 nm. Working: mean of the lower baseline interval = 195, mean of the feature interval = 204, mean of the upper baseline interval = 247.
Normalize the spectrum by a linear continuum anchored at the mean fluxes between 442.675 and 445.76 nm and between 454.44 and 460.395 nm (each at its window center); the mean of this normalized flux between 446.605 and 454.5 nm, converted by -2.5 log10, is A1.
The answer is -0.05 mag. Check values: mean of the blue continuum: 189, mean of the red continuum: 243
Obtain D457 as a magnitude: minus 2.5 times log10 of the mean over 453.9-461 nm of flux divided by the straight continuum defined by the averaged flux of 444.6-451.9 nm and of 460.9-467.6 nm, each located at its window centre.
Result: -0.03 mag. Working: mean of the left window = 217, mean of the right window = 251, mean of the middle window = 243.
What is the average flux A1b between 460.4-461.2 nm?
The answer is 250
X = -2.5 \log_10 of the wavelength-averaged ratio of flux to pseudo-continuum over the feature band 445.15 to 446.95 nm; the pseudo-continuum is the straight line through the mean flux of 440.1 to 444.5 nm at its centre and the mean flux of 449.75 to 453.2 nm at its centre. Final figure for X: 0.14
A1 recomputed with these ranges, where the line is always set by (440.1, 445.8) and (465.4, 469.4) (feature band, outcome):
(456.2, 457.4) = -0.13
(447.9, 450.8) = -0.14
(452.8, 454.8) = 0.00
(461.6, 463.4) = -0.10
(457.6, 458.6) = -0.08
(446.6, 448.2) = -0.13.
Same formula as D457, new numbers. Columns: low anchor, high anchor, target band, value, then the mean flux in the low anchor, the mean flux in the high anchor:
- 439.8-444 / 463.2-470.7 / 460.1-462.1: -0.075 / 179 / 247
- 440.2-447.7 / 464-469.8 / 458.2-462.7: -0.074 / 186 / 250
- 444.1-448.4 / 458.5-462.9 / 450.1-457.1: -0.054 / 197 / 249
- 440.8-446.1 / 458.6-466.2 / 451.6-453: -0.044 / 186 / 250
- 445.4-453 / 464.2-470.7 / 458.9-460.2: -0.072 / 217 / 248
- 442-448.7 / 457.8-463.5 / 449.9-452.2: -0.153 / 196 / 250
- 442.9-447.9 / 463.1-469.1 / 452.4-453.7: 0.103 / 195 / 249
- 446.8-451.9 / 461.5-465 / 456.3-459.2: -0.019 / 230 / 251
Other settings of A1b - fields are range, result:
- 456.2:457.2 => 253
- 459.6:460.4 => 238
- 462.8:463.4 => 267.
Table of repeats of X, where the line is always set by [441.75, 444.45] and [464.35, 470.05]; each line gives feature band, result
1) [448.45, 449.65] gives -0.086 mag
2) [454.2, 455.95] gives -0.061 mag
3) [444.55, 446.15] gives 0.063 mag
